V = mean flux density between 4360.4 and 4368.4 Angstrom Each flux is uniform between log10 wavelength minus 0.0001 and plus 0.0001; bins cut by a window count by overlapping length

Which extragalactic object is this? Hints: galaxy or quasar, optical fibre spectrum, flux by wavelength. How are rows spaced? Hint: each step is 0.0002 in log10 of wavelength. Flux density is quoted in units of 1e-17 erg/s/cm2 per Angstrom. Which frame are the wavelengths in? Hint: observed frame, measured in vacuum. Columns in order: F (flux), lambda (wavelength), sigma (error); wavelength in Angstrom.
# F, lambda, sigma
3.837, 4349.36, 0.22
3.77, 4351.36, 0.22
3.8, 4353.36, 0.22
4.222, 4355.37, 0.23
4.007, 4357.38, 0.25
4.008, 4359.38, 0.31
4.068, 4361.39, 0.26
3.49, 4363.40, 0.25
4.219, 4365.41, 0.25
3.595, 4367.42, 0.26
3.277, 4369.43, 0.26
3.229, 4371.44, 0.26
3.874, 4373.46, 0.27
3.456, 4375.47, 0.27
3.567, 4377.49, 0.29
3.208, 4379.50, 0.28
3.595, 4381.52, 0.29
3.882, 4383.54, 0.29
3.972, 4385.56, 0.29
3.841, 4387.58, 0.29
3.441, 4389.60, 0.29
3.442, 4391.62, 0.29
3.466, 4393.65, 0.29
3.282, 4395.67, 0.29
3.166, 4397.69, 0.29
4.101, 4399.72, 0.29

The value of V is 3.84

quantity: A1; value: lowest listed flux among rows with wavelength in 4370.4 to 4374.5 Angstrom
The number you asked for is 3.229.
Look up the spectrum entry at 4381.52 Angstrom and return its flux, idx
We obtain 3.595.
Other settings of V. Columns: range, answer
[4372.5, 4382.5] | 3.54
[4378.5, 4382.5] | 3.4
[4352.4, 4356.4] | 4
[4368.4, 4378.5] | 3.48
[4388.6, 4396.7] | 3.41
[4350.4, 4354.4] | 3.79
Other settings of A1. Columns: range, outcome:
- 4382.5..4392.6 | 3.441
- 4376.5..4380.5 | 3.208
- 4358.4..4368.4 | 3.49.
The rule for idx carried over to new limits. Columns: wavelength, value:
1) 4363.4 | 3.49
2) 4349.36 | 3.837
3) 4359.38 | 4.008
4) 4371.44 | 3.229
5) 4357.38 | 4.007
